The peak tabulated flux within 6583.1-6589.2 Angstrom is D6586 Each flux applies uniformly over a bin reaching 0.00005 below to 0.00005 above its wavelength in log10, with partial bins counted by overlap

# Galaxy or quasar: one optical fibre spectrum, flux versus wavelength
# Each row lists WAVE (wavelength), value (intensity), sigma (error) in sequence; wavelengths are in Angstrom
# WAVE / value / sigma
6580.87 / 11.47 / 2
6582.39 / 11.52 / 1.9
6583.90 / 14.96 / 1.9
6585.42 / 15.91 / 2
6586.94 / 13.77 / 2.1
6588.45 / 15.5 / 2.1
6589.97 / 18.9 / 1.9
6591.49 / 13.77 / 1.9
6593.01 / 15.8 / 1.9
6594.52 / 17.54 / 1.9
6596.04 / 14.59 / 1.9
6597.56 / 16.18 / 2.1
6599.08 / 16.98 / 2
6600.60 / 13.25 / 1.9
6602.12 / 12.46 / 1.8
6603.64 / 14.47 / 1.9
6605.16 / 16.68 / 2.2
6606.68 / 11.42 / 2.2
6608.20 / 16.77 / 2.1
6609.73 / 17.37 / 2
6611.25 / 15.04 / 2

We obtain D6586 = 15.91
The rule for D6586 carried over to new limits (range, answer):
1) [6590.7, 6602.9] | 17.54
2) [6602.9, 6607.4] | 16.68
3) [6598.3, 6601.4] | 16.98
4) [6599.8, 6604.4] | 14.47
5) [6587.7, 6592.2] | 18.9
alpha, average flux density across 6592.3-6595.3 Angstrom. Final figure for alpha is 16.7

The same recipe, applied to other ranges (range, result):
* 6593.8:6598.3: 16.1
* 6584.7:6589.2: 15.1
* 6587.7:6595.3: 16.3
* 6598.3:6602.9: 14.2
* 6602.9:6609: 14.8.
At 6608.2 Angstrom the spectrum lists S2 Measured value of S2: 16.77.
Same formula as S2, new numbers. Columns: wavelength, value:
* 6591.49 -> 13.77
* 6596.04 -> 14.59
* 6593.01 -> 15.8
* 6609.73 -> 17.37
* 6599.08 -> 16.98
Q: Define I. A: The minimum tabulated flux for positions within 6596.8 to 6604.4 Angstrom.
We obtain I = 12.46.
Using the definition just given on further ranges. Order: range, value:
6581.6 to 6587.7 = 11.52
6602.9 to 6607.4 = 11.42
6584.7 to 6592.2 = 13.77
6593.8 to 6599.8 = 14.59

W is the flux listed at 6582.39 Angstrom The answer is 11.52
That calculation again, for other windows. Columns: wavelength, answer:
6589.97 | 18.9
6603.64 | 14.47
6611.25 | 15.04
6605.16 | 16.68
